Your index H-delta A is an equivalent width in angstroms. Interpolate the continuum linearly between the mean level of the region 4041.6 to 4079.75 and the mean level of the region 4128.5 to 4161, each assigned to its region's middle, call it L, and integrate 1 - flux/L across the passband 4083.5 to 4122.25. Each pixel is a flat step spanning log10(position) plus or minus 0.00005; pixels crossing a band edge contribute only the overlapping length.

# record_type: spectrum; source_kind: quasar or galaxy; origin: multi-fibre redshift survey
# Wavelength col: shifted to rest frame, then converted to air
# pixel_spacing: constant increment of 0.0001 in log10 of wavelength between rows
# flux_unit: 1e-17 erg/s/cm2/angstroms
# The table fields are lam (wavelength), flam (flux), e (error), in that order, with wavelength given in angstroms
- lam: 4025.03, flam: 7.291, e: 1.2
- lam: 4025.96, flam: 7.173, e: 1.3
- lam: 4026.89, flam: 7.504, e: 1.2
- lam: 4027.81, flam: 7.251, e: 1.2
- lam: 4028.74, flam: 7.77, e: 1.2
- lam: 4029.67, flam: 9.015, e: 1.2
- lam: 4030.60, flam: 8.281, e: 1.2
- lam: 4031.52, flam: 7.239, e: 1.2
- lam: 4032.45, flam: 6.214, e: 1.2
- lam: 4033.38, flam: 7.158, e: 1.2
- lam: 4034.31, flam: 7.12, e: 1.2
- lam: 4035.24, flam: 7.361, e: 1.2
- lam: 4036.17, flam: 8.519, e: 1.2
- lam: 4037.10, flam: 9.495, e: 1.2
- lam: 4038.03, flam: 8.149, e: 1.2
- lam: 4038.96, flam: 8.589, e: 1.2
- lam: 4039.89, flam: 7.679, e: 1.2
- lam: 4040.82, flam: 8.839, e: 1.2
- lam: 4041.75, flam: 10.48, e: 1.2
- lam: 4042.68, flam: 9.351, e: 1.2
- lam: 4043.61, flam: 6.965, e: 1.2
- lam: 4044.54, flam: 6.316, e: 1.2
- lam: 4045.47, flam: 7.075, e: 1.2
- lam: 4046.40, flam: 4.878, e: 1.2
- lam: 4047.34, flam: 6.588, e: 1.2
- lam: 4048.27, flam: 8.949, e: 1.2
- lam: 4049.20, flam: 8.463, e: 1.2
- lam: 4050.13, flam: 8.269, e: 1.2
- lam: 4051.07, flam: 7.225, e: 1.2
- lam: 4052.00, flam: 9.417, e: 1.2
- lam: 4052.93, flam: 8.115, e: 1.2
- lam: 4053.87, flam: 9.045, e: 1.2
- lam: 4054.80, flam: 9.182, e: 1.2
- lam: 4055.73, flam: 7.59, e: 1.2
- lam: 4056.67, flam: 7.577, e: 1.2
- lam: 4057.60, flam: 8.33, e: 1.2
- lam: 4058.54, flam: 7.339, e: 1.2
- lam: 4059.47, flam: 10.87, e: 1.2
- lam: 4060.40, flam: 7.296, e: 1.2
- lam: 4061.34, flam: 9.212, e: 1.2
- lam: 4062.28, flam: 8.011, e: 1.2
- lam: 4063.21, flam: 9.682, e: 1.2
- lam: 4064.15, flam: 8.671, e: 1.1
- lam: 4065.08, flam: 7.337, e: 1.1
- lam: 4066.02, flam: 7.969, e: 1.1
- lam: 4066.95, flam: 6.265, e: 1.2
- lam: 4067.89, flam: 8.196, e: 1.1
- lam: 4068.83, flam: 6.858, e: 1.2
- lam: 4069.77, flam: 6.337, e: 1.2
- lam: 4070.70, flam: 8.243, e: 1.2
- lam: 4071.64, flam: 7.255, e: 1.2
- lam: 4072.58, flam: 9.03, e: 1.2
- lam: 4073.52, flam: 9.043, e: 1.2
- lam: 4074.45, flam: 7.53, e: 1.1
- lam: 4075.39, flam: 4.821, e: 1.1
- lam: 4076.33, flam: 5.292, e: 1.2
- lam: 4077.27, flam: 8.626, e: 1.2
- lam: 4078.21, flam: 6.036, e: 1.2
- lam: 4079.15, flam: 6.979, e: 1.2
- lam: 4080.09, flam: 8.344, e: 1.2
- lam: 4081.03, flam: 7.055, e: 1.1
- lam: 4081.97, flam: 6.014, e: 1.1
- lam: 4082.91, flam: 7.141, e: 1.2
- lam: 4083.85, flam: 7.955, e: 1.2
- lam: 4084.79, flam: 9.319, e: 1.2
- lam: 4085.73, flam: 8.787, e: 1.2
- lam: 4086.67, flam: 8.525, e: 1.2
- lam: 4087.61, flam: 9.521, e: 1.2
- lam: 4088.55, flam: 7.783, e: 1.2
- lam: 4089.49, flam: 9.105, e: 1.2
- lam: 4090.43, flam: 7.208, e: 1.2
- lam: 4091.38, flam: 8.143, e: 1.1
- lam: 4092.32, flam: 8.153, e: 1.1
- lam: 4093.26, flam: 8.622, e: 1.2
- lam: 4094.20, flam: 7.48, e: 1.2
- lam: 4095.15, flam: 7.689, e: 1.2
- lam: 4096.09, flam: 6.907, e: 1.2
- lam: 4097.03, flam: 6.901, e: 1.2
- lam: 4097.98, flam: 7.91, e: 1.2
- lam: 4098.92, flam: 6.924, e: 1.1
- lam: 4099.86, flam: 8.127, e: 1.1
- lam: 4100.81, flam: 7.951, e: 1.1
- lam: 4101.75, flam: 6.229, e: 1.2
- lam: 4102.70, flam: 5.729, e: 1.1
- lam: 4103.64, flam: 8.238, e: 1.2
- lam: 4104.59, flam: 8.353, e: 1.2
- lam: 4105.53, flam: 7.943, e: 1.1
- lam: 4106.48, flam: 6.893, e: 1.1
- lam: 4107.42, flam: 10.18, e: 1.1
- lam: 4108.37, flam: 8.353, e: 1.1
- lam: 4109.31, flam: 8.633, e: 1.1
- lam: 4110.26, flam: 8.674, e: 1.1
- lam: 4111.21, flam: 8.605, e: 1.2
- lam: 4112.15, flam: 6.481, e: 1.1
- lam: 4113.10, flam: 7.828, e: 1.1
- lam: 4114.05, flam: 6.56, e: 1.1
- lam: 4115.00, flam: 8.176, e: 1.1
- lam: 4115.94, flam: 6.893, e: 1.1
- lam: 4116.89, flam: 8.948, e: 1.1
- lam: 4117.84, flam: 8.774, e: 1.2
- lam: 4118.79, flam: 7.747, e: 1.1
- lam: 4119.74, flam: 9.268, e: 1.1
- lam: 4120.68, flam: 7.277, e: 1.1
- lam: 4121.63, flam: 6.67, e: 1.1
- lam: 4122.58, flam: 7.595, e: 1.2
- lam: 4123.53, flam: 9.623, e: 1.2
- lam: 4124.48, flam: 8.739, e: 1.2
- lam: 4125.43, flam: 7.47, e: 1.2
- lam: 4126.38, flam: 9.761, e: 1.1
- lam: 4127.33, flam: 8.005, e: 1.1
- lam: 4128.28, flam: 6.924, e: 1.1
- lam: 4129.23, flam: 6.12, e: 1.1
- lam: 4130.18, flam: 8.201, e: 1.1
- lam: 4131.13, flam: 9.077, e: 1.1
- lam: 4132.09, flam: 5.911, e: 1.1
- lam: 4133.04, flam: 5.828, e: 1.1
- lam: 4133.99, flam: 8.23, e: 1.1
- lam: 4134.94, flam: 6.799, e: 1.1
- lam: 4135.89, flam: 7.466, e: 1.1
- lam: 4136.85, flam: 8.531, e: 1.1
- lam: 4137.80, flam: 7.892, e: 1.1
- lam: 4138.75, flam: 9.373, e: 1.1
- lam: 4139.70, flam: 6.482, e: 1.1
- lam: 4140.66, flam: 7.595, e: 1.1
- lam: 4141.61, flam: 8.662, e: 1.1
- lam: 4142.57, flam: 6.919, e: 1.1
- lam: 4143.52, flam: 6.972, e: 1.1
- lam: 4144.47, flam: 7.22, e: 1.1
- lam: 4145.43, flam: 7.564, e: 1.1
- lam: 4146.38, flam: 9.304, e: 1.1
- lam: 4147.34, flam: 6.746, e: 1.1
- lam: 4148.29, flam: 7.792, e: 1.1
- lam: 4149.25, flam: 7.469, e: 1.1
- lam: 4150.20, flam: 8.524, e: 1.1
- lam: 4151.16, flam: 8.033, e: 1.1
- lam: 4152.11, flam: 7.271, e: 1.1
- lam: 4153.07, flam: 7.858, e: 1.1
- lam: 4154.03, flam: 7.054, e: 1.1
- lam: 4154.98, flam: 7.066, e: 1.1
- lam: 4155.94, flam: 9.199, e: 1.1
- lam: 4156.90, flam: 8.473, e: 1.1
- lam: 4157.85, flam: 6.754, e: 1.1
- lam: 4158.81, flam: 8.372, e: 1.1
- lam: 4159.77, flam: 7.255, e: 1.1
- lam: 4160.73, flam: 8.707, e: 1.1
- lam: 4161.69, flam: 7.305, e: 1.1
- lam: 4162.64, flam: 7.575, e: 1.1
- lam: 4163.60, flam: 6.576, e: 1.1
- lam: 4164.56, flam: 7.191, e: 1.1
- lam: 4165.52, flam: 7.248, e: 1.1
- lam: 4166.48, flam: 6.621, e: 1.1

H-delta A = -1.0 angstroms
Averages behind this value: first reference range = 7.8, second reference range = 7.66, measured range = 7.94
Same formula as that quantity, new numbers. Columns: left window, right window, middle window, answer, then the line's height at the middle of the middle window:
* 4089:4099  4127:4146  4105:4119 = -0.74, 7.65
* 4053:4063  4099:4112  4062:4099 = 2.29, 8.21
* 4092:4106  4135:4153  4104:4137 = -1.12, 7.64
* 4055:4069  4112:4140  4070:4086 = 1.14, 8.04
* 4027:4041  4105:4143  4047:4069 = -0.92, 7.88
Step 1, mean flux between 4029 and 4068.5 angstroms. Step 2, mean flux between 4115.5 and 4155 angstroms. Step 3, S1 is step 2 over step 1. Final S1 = 0.96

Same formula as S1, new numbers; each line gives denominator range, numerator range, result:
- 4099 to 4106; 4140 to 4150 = 1.02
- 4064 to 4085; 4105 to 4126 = 1.10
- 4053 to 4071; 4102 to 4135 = 0.97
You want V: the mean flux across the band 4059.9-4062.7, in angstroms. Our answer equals 8.2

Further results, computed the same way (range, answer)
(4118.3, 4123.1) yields 7.74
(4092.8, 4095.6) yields 7.92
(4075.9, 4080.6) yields 7.06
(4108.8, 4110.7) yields 8.66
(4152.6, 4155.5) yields 7.35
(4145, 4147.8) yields 7.88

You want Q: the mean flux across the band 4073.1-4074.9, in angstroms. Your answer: 8.31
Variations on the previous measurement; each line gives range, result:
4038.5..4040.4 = 8.15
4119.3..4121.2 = 8.25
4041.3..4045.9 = 8.04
